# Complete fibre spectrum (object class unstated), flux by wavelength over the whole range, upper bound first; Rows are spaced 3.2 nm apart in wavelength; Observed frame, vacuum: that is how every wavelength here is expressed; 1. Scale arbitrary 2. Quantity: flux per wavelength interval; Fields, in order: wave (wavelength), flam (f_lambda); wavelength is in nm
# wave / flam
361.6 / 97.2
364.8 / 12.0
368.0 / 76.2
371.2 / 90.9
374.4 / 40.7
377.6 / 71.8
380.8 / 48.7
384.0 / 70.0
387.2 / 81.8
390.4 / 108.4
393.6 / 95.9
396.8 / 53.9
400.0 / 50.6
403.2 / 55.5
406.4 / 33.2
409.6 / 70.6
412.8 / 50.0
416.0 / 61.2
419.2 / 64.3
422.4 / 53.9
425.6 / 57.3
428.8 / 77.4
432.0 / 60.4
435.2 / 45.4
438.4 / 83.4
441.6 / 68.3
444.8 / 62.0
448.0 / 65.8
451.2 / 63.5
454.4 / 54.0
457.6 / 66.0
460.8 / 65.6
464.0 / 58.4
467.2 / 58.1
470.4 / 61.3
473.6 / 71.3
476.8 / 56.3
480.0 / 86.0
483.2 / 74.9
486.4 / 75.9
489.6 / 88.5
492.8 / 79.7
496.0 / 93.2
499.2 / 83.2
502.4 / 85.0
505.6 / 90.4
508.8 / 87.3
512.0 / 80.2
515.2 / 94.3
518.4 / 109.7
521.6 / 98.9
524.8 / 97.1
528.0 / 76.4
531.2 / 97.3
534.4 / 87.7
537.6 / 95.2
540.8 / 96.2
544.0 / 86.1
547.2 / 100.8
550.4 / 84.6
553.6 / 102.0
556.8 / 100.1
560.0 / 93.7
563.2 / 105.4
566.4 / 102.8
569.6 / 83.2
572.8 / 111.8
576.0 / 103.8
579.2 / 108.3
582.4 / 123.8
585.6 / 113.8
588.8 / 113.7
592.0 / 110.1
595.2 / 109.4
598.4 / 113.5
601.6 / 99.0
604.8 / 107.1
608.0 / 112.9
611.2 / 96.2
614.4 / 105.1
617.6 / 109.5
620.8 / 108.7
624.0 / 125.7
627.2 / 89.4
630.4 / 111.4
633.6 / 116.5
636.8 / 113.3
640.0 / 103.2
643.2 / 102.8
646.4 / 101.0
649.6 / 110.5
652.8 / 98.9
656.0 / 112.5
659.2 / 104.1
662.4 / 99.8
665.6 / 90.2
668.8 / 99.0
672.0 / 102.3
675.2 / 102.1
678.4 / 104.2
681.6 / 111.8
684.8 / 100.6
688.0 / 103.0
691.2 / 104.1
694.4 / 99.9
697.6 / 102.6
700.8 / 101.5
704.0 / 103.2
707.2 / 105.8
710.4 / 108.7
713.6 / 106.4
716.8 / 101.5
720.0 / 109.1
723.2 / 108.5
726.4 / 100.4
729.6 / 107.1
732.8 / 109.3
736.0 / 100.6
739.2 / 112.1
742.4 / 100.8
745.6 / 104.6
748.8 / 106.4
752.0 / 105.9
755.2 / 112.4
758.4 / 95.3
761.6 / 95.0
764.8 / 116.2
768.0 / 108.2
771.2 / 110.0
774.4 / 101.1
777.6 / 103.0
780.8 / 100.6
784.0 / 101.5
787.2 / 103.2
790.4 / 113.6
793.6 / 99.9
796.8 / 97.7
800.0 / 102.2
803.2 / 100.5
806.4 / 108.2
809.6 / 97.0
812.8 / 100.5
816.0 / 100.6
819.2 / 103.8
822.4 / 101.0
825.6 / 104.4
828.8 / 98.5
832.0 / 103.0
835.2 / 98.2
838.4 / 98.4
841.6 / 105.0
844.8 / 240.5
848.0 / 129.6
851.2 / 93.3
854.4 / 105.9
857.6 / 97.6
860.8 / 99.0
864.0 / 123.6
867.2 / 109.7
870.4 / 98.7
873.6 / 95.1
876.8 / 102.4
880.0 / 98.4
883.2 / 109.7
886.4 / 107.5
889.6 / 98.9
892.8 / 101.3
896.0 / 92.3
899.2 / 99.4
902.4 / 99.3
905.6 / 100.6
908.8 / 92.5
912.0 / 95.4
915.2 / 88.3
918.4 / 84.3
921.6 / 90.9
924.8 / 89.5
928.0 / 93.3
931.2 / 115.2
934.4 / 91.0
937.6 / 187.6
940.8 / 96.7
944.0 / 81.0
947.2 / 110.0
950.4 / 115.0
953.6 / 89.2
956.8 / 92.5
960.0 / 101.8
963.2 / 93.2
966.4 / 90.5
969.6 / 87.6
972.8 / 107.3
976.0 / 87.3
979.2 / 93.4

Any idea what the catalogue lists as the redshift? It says 0.286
